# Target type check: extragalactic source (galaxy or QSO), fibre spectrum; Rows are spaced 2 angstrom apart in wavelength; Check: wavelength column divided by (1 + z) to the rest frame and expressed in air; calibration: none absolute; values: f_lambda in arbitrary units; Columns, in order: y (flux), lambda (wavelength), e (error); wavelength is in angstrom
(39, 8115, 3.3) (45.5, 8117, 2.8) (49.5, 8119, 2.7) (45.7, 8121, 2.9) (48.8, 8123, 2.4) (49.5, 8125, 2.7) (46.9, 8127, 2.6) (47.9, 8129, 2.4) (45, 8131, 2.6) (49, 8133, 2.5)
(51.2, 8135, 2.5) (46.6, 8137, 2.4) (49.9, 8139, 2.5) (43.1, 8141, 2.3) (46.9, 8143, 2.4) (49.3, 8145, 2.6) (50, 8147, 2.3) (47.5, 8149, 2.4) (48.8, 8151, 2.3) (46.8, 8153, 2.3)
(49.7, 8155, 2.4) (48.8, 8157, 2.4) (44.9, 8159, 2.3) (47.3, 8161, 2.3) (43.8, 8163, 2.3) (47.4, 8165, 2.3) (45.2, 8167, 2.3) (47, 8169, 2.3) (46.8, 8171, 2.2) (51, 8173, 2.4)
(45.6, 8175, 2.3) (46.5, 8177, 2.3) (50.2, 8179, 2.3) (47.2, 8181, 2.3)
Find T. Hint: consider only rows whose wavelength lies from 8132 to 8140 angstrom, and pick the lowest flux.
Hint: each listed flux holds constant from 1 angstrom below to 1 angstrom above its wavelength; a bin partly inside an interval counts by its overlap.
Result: 46.6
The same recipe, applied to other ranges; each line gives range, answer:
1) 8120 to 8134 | 45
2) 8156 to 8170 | 43.8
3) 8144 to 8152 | 47.5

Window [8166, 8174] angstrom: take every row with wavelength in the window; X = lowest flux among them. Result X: 45.2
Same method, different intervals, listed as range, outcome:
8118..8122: 45.7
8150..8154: 46.8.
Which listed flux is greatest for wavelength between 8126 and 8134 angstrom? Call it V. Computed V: 49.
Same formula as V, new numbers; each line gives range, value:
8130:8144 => 51.2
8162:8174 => 51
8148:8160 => 49.7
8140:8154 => 50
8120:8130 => 49.5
